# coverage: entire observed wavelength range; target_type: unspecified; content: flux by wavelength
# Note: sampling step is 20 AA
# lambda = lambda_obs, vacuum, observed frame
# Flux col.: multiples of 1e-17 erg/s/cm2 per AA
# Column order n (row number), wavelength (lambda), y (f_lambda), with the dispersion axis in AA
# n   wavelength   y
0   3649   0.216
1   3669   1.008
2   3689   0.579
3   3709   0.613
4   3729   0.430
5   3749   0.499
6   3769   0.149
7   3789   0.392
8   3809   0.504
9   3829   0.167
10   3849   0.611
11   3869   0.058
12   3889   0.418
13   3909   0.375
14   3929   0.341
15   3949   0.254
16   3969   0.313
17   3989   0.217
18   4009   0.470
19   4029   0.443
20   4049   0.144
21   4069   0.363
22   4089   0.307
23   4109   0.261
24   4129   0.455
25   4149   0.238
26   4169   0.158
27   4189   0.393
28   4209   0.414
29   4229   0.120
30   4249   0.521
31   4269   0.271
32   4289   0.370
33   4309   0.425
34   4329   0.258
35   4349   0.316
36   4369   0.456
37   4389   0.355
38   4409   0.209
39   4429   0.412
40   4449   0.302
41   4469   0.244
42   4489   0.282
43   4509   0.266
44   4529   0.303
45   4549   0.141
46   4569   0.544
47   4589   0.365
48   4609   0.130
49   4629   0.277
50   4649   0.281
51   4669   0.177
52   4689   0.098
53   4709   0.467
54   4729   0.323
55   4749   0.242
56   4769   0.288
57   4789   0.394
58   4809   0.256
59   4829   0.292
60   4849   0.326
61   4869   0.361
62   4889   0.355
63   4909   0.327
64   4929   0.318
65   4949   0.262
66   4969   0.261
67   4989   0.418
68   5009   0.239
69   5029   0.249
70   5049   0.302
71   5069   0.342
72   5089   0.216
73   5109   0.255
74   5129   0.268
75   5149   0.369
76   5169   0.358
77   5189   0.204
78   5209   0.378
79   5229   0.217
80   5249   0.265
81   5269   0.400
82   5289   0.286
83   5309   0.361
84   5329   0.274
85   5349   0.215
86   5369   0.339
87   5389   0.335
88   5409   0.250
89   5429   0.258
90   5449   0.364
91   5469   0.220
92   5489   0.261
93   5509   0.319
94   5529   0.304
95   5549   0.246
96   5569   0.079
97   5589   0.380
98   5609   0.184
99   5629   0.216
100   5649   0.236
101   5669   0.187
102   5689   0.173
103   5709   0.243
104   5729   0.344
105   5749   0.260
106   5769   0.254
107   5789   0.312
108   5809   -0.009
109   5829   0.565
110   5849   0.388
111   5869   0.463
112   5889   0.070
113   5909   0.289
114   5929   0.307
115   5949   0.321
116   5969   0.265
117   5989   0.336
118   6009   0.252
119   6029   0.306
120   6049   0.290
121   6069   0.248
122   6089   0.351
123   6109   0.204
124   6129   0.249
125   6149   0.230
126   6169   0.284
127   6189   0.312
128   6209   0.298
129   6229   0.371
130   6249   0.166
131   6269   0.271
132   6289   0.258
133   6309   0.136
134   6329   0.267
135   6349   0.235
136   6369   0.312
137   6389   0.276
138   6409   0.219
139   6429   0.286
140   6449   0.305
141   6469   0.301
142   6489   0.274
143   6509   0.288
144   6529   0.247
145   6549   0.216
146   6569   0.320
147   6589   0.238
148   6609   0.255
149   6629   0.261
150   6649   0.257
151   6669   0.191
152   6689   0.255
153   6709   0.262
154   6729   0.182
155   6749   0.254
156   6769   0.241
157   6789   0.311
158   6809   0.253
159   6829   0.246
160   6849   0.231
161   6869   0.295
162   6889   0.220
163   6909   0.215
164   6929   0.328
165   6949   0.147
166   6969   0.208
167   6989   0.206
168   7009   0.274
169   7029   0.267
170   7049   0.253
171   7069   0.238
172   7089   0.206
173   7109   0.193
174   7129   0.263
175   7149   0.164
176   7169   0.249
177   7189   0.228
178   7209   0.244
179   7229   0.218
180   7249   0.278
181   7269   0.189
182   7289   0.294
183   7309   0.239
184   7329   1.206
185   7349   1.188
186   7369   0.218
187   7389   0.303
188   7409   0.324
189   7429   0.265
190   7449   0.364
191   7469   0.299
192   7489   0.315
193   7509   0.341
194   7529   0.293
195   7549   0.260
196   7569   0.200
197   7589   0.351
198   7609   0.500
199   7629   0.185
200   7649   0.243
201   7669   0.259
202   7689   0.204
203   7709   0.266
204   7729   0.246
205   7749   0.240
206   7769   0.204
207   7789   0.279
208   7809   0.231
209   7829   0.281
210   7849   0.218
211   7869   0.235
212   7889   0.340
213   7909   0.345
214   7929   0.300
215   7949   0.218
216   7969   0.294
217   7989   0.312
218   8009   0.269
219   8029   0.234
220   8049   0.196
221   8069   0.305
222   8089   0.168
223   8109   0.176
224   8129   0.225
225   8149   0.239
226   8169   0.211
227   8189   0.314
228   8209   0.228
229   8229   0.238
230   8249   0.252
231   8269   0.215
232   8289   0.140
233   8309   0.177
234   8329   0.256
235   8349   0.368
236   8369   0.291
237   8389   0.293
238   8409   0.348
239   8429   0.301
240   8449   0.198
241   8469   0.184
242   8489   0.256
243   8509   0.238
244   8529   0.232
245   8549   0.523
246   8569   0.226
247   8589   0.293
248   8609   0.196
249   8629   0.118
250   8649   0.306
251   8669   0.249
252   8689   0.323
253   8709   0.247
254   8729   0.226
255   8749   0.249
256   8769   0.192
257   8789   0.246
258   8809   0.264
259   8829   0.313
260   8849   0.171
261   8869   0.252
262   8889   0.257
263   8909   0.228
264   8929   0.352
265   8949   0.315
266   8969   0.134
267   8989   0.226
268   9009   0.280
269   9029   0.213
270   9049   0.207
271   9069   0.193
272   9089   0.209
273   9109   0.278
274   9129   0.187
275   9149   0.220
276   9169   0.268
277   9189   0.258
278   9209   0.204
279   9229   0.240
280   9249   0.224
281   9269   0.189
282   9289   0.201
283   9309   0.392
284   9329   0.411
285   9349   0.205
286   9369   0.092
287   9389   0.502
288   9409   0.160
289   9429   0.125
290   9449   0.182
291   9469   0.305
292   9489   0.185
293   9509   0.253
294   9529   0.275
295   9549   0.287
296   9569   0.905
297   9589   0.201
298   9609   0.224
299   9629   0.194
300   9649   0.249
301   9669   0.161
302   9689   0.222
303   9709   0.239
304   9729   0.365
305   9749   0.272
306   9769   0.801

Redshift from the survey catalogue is 0.97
